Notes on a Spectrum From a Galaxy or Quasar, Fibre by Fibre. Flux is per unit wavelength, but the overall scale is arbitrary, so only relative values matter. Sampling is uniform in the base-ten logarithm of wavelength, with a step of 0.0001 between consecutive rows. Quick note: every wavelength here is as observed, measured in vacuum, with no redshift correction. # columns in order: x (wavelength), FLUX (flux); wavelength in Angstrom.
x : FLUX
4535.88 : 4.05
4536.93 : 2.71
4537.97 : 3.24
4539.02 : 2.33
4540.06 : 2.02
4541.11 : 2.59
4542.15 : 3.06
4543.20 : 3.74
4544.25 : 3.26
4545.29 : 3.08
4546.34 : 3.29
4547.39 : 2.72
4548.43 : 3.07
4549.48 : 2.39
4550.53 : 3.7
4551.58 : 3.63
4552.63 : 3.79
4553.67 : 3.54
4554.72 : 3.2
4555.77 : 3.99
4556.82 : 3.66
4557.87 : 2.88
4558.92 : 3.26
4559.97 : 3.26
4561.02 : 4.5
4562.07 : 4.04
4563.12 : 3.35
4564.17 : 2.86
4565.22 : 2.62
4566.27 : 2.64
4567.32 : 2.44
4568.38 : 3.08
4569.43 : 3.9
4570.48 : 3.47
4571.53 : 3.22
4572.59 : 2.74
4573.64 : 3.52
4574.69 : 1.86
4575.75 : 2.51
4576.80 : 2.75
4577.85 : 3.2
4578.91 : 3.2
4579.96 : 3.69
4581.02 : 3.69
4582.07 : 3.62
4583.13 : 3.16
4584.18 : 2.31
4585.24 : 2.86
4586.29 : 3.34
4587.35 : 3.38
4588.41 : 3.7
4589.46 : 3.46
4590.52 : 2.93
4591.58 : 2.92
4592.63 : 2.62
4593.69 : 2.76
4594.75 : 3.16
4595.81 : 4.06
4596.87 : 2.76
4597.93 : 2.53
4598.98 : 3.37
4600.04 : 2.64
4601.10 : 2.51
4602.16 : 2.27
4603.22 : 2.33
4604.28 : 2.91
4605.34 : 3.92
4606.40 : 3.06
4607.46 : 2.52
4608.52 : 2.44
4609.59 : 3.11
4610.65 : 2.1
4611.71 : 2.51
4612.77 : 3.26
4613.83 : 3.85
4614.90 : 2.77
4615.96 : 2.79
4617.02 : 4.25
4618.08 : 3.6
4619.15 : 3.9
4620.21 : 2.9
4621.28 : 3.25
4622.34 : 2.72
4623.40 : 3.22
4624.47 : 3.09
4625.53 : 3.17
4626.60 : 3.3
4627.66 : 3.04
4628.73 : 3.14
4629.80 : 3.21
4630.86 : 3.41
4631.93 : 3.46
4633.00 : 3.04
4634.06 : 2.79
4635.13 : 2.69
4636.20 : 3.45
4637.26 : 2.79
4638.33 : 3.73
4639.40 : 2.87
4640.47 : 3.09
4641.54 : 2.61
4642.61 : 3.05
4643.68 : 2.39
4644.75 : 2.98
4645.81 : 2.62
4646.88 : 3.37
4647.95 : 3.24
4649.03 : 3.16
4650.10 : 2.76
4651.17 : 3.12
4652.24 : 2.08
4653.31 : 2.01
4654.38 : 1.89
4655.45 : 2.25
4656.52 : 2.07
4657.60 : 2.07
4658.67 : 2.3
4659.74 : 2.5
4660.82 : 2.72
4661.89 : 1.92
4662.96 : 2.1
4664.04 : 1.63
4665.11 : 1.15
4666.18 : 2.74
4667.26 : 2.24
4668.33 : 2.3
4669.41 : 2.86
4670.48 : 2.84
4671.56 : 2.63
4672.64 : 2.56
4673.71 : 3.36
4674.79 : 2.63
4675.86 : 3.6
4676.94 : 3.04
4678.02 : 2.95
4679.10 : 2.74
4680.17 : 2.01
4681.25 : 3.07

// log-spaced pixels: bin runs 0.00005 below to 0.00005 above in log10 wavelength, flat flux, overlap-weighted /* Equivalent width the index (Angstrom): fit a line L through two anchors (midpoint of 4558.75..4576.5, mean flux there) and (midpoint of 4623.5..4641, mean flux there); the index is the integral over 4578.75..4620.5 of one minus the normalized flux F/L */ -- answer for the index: 0.74 Angstrom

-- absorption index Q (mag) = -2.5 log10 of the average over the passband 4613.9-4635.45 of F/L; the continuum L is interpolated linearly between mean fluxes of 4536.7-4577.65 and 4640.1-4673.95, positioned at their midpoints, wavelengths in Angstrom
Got -0.18 mag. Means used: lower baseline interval 3.13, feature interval 3.21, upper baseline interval 2.51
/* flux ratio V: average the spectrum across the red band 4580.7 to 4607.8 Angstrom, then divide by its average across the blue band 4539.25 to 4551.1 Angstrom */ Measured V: 1.02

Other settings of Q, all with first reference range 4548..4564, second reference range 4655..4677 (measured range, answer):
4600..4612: 0.12 mag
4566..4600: 0.04 mag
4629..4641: -0.15 mag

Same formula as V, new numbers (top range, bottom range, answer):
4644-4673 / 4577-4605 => 0.80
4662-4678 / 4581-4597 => 0.80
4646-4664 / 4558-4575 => 0.77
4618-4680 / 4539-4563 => 0.85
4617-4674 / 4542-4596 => 0.87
